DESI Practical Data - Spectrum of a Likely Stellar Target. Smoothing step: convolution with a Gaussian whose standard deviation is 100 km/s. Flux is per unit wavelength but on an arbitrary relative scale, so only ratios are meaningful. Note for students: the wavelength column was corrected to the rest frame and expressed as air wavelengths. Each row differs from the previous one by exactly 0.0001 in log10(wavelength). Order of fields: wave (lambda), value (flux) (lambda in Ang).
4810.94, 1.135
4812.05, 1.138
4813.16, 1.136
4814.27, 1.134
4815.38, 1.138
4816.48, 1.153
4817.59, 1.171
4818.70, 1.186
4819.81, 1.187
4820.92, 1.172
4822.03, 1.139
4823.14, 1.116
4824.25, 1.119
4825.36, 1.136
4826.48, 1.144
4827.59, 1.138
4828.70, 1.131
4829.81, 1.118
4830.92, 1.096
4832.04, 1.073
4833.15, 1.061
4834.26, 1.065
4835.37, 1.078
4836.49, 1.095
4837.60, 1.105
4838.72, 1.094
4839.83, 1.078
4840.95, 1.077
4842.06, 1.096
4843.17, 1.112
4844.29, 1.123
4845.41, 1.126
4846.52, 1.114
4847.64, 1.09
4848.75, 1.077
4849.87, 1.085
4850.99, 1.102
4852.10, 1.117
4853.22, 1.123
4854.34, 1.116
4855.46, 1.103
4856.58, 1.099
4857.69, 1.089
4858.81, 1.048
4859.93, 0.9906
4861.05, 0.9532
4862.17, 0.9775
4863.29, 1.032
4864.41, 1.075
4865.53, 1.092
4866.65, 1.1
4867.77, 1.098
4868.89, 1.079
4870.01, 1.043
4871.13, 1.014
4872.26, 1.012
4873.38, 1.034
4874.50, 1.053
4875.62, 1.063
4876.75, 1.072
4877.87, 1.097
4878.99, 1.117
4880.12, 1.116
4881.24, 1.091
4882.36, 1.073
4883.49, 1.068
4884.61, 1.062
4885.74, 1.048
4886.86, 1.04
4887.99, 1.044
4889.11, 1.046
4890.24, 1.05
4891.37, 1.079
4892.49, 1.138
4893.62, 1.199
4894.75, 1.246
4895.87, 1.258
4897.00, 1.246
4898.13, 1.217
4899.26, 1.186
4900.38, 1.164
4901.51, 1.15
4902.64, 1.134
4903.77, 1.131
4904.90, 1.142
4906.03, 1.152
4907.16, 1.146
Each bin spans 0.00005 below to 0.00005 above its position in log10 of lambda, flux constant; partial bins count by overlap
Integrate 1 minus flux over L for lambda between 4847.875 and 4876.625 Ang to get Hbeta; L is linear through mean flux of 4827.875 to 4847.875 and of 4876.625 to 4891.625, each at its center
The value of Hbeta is 0.5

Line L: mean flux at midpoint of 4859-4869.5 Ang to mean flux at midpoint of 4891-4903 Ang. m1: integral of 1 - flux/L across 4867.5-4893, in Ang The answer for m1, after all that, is 1.1 Ang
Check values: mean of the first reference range 1.04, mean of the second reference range 1.19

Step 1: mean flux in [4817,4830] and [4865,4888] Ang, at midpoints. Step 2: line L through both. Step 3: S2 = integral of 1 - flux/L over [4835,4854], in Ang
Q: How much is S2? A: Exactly 0.3 Ang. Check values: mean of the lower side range 1.15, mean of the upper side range 1.07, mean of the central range 1.1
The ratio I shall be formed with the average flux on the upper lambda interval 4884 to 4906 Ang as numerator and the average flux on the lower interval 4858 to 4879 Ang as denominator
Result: 1.1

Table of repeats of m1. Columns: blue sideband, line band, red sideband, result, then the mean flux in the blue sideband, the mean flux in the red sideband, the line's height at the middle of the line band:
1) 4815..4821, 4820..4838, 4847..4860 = 0.51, 1.17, 1.09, 1.15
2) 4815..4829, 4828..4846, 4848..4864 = 0.26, 1.15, 1.07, 1.11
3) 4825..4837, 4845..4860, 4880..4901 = 0.22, 1.1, 1.13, 1.11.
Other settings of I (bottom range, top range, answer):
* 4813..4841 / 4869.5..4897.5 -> 0.97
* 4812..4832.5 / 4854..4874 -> 0.92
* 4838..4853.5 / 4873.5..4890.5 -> 0.97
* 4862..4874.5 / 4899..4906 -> 1.09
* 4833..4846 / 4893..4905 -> 1.09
